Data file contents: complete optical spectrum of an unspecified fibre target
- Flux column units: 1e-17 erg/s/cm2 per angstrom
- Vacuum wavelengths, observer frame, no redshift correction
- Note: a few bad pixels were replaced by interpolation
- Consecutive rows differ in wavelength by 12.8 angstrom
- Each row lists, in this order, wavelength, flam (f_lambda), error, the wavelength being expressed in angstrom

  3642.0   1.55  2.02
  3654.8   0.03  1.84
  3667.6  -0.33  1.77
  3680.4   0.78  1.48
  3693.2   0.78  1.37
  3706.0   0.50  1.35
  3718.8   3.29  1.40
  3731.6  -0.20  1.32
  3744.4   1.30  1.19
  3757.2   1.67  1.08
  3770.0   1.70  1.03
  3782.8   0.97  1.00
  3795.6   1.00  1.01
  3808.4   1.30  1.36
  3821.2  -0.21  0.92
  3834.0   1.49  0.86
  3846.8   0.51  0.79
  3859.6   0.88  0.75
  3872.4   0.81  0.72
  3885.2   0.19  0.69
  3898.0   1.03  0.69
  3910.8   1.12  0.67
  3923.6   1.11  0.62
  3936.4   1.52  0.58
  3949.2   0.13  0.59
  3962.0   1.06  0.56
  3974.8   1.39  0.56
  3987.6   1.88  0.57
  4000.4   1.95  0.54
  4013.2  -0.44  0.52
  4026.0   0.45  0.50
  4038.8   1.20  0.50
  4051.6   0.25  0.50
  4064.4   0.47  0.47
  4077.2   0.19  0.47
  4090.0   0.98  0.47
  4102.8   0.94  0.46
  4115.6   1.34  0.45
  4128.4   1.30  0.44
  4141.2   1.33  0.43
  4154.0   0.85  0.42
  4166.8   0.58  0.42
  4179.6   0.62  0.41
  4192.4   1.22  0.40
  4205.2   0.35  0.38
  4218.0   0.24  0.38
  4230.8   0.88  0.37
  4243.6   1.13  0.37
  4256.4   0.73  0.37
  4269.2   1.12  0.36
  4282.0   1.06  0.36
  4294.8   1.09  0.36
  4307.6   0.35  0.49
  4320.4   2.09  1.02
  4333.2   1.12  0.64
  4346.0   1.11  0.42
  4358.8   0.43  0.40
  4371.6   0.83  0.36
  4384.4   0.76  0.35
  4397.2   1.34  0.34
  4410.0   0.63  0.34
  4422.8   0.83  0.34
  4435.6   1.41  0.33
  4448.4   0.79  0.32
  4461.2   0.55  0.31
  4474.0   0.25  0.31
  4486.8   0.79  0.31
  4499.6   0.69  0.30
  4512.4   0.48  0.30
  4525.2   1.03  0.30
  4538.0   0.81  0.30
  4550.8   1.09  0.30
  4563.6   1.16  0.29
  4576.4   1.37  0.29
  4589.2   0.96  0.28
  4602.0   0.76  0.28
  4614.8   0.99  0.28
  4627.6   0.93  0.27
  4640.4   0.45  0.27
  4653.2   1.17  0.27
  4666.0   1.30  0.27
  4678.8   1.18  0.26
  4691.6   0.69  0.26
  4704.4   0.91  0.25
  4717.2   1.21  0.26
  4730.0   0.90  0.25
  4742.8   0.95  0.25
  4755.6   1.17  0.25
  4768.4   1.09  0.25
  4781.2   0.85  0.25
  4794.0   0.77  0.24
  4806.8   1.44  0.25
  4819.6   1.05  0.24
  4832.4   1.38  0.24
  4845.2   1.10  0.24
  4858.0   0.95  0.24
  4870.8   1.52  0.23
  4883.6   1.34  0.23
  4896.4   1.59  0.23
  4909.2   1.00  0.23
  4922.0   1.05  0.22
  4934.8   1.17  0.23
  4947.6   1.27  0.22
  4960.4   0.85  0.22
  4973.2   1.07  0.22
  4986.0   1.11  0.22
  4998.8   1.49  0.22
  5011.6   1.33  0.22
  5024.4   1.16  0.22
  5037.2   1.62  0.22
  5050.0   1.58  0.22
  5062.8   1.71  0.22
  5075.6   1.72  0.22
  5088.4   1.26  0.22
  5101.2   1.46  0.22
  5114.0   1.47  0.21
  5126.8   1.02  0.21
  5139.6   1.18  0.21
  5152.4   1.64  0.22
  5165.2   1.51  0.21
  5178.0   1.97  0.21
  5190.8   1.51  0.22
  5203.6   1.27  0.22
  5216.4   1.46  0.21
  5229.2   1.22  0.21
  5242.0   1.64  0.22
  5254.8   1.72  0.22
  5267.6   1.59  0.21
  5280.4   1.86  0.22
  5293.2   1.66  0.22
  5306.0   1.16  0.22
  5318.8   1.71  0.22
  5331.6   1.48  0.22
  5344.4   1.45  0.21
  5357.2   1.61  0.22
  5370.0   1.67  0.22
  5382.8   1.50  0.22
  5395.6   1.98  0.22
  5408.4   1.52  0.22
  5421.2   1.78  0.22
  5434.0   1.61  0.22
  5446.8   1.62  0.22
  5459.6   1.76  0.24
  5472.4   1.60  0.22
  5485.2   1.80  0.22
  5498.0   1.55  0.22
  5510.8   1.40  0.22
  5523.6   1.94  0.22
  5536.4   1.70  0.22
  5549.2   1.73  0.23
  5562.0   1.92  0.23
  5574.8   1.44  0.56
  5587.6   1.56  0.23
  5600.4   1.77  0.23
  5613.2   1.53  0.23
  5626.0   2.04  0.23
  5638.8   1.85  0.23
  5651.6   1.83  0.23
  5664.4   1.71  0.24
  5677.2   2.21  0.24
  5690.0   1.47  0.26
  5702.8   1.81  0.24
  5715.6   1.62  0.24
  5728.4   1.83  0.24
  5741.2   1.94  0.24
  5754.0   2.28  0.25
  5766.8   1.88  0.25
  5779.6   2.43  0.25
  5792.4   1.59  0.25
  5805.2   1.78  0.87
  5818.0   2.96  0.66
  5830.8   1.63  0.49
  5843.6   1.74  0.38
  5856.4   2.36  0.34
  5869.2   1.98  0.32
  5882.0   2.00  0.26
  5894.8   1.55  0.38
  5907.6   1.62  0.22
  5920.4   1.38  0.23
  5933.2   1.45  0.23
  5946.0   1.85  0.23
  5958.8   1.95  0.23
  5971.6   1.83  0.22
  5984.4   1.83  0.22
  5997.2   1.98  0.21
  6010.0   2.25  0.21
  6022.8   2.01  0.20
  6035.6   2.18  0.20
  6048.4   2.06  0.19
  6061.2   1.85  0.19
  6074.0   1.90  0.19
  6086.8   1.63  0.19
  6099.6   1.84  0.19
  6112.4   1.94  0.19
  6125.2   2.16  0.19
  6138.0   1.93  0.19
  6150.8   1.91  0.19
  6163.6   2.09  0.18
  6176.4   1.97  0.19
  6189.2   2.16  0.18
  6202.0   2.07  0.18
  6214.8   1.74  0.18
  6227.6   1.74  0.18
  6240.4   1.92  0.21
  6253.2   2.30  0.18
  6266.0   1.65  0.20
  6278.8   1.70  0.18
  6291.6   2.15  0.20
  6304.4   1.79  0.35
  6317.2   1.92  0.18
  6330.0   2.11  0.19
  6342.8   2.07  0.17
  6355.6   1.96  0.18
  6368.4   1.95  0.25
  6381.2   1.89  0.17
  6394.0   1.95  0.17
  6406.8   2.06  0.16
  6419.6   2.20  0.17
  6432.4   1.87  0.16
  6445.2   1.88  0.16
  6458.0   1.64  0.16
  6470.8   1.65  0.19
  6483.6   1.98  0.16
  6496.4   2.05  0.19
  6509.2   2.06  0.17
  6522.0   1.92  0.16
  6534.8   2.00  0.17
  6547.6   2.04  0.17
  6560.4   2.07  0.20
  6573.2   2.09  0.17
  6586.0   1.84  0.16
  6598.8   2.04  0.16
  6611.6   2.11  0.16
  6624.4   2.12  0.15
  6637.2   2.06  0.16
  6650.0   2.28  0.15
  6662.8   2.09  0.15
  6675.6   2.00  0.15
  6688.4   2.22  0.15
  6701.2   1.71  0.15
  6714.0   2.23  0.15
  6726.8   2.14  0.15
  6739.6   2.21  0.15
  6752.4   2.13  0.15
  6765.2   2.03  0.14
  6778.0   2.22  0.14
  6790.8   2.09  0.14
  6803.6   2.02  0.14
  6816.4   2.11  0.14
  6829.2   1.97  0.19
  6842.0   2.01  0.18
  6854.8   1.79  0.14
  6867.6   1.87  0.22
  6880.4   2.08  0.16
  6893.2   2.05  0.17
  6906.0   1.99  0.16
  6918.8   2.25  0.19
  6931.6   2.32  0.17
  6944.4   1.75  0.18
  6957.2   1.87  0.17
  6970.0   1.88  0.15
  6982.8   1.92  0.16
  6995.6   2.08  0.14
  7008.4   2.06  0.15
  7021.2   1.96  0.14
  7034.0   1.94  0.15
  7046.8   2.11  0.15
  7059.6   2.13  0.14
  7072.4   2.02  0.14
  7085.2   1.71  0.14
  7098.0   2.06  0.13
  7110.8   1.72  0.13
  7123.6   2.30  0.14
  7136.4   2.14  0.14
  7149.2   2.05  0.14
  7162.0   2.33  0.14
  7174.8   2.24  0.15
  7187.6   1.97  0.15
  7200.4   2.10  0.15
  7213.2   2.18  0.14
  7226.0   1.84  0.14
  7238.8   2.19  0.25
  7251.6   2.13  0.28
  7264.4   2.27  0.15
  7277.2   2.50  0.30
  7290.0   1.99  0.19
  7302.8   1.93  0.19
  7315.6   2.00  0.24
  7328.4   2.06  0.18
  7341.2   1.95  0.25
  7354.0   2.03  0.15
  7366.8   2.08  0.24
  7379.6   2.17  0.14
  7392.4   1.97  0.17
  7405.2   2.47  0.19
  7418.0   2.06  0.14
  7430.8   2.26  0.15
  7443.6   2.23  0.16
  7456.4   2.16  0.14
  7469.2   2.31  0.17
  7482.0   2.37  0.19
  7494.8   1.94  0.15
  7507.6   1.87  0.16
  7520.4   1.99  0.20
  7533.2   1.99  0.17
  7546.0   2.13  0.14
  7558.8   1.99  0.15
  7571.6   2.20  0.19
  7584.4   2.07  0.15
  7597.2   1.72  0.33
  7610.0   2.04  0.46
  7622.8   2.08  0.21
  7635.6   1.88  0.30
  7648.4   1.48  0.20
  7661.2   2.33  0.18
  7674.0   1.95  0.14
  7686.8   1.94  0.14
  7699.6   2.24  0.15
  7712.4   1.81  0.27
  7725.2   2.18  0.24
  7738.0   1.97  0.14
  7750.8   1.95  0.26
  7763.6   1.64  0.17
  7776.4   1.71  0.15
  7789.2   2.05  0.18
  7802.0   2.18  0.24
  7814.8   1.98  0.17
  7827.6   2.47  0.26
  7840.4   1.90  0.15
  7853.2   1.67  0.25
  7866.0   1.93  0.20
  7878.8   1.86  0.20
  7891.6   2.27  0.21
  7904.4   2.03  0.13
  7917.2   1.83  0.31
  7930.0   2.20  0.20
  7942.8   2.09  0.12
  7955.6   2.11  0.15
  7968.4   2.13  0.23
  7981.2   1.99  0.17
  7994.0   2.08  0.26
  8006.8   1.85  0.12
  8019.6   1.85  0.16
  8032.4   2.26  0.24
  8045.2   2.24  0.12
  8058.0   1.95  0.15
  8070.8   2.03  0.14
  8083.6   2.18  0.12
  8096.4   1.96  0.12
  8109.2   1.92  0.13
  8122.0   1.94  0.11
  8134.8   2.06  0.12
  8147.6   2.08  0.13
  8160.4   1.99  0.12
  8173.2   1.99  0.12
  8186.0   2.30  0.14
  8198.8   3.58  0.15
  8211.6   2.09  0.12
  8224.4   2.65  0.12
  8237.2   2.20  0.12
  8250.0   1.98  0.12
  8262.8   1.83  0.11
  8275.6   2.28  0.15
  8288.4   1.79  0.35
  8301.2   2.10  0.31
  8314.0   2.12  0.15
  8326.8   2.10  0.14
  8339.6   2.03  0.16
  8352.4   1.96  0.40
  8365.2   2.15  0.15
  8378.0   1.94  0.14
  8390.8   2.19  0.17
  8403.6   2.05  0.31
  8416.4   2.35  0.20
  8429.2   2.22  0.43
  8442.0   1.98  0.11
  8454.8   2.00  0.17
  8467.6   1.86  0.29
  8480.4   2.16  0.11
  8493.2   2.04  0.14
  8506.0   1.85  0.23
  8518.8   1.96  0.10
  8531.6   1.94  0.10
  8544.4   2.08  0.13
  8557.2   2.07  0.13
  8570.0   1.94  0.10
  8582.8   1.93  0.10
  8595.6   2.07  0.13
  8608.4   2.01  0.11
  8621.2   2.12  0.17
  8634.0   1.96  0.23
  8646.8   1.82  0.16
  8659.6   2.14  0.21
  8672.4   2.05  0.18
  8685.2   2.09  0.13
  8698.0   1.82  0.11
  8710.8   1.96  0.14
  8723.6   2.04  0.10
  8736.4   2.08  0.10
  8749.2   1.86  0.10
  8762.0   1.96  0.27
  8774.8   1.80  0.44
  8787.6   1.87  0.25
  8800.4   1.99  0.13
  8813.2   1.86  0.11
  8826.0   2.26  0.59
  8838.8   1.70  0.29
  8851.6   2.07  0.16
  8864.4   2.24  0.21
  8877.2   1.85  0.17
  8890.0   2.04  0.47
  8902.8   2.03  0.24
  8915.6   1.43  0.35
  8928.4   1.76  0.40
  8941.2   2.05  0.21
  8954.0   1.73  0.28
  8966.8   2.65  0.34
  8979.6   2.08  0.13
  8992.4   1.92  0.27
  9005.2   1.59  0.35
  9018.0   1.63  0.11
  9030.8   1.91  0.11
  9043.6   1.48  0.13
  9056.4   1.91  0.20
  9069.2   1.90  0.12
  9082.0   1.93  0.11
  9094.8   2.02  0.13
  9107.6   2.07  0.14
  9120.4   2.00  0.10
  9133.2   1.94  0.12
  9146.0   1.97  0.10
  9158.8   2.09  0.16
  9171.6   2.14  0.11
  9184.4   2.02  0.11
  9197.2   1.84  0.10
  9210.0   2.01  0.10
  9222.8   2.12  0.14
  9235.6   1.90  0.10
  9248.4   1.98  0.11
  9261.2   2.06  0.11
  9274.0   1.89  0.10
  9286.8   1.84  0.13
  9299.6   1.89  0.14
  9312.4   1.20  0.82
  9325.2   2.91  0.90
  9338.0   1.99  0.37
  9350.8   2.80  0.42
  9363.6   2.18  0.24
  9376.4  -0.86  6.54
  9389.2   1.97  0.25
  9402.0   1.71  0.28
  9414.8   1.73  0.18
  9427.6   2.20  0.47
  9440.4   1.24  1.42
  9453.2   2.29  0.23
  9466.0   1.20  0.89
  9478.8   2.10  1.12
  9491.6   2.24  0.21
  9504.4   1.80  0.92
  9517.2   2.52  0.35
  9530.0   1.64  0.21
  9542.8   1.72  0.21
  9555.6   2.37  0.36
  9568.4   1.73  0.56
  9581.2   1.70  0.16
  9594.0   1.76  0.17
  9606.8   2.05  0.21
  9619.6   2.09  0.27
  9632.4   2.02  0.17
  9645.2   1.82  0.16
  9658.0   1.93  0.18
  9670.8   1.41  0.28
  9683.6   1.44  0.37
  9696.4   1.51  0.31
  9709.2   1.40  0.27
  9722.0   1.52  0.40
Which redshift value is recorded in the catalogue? 0.25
